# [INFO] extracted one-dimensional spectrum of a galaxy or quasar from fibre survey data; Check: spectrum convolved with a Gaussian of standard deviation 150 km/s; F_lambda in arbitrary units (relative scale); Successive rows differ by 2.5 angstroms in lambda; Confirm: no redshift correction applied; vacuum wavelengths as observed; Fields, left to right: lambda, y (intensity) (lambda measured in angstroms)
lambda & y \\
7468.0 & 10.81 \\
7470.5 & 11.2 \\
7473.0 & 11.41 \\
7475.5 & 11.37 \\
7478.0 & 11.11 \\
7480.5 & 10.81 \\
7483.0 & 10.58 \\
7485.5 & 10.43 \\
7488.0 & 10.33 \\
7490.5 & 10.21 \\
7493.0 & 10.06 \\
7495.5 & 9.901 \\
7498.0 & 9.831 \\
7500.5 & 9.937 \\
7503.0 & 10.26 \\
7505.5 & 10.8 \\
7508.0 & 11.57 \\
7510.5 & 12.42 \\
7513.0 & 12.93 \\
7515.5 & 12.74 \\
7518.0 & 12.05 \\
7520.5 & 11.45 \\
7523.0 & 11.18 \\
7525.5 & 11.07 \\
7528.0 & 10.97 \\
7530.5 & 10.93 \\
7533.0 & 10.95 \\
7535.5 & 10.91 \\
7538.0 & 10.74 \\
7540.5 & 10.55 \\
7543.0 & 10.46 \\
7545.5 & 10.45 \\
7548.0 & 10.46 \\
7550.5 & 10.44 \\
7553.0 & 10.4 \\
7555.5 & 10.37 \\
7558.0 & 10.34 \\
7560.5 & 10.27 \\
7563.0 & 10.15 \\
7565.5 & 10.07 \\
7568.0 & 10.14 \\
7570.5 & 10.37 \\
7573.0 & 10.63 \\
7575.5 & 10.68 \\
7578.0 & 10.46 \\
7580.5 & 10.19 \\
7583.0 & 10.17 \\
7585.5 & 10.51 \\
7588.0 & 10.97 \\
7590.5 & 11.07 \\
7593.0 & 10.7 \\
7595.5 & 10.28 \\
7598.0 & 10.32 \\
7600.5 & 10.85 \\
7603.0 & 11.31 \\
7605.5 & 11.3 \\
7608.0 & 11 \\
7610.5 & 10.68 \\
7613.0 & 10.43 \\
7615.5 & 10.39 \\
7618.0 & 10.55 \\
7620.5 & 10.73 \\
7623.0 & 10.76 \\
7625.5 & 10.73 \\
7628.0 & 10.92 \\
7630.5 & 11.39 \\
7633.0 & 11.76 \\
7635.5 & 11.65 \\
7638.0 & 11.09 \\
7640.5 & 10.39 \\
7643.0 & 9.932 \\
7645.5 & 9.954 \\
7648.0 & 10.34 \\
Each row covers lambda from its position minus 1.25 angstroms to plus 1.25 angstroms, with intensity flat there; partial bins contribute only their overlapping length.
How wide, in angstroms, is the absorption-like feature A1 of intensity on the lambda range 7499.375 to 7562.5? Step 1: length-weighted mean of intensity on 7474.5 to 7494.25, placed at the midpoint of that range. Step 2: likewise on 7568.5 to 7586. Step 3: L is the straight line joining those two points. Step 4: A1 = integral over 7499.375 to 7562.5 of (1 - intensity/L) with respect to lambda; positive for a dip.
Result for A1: -2.8 angstroms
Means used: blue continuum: 10.6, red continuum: 10.4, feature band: 11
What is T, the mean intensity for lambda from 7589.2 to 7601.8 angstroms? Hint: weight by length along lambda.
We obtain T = 10.6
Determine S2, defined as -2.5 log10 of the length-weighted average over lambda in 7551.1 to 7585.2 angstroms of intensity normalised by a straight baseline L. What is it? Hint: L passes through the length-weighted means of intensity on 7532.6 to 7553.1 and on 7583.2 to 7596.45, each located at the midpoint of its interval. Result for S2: 0.03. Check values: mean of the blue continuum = 10.6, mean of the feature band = 10.3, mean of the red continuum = 10.7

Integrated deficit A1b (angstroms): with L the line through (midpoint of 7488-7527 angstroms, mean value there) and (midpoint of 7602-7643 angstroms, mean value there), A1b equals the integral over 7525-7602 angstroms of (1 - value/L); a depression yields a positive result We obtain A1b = 3.2 angstroms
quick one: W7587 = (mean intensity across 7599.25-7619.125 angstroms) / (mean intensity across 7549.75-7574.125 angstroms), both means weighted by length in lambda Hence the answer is 1.0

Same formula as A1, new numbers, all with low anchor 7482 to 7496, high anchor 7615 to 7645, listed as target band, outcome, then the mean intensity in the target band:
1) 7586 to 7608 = -0.3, 10.8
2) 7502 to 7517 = -2.1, 11.8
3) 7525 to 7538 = -0.6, 10.9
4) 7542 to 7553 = 0.1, 10.4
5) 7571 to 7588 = 0.3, 10.5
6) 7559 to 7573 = 0.5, 10.2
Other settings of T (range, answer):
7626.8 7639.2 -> 11.4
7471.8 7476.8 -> 11.4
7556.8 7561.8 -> 10.3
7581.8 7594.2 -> 10.7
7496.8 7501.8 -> 9.89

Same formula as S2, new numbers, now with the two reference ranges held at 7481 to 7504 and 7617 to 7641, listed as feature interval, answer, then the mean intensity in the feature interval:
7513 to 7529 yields -0.131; 11.7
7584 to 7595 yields 0.002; 10.8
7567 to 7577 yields 0.022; 10.5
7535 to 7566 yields 0.012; 10.4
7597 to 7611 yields -0.006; 10.9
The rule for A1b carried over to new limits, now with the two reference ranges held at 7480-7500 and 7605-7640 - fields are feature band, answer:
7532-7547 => -0.2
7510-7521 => -2.1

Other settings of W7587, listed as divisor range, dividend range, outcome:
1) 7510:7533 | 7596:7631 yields 0.92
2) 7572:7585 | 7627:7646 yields 1.05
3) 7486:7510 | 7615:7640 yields 1.06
